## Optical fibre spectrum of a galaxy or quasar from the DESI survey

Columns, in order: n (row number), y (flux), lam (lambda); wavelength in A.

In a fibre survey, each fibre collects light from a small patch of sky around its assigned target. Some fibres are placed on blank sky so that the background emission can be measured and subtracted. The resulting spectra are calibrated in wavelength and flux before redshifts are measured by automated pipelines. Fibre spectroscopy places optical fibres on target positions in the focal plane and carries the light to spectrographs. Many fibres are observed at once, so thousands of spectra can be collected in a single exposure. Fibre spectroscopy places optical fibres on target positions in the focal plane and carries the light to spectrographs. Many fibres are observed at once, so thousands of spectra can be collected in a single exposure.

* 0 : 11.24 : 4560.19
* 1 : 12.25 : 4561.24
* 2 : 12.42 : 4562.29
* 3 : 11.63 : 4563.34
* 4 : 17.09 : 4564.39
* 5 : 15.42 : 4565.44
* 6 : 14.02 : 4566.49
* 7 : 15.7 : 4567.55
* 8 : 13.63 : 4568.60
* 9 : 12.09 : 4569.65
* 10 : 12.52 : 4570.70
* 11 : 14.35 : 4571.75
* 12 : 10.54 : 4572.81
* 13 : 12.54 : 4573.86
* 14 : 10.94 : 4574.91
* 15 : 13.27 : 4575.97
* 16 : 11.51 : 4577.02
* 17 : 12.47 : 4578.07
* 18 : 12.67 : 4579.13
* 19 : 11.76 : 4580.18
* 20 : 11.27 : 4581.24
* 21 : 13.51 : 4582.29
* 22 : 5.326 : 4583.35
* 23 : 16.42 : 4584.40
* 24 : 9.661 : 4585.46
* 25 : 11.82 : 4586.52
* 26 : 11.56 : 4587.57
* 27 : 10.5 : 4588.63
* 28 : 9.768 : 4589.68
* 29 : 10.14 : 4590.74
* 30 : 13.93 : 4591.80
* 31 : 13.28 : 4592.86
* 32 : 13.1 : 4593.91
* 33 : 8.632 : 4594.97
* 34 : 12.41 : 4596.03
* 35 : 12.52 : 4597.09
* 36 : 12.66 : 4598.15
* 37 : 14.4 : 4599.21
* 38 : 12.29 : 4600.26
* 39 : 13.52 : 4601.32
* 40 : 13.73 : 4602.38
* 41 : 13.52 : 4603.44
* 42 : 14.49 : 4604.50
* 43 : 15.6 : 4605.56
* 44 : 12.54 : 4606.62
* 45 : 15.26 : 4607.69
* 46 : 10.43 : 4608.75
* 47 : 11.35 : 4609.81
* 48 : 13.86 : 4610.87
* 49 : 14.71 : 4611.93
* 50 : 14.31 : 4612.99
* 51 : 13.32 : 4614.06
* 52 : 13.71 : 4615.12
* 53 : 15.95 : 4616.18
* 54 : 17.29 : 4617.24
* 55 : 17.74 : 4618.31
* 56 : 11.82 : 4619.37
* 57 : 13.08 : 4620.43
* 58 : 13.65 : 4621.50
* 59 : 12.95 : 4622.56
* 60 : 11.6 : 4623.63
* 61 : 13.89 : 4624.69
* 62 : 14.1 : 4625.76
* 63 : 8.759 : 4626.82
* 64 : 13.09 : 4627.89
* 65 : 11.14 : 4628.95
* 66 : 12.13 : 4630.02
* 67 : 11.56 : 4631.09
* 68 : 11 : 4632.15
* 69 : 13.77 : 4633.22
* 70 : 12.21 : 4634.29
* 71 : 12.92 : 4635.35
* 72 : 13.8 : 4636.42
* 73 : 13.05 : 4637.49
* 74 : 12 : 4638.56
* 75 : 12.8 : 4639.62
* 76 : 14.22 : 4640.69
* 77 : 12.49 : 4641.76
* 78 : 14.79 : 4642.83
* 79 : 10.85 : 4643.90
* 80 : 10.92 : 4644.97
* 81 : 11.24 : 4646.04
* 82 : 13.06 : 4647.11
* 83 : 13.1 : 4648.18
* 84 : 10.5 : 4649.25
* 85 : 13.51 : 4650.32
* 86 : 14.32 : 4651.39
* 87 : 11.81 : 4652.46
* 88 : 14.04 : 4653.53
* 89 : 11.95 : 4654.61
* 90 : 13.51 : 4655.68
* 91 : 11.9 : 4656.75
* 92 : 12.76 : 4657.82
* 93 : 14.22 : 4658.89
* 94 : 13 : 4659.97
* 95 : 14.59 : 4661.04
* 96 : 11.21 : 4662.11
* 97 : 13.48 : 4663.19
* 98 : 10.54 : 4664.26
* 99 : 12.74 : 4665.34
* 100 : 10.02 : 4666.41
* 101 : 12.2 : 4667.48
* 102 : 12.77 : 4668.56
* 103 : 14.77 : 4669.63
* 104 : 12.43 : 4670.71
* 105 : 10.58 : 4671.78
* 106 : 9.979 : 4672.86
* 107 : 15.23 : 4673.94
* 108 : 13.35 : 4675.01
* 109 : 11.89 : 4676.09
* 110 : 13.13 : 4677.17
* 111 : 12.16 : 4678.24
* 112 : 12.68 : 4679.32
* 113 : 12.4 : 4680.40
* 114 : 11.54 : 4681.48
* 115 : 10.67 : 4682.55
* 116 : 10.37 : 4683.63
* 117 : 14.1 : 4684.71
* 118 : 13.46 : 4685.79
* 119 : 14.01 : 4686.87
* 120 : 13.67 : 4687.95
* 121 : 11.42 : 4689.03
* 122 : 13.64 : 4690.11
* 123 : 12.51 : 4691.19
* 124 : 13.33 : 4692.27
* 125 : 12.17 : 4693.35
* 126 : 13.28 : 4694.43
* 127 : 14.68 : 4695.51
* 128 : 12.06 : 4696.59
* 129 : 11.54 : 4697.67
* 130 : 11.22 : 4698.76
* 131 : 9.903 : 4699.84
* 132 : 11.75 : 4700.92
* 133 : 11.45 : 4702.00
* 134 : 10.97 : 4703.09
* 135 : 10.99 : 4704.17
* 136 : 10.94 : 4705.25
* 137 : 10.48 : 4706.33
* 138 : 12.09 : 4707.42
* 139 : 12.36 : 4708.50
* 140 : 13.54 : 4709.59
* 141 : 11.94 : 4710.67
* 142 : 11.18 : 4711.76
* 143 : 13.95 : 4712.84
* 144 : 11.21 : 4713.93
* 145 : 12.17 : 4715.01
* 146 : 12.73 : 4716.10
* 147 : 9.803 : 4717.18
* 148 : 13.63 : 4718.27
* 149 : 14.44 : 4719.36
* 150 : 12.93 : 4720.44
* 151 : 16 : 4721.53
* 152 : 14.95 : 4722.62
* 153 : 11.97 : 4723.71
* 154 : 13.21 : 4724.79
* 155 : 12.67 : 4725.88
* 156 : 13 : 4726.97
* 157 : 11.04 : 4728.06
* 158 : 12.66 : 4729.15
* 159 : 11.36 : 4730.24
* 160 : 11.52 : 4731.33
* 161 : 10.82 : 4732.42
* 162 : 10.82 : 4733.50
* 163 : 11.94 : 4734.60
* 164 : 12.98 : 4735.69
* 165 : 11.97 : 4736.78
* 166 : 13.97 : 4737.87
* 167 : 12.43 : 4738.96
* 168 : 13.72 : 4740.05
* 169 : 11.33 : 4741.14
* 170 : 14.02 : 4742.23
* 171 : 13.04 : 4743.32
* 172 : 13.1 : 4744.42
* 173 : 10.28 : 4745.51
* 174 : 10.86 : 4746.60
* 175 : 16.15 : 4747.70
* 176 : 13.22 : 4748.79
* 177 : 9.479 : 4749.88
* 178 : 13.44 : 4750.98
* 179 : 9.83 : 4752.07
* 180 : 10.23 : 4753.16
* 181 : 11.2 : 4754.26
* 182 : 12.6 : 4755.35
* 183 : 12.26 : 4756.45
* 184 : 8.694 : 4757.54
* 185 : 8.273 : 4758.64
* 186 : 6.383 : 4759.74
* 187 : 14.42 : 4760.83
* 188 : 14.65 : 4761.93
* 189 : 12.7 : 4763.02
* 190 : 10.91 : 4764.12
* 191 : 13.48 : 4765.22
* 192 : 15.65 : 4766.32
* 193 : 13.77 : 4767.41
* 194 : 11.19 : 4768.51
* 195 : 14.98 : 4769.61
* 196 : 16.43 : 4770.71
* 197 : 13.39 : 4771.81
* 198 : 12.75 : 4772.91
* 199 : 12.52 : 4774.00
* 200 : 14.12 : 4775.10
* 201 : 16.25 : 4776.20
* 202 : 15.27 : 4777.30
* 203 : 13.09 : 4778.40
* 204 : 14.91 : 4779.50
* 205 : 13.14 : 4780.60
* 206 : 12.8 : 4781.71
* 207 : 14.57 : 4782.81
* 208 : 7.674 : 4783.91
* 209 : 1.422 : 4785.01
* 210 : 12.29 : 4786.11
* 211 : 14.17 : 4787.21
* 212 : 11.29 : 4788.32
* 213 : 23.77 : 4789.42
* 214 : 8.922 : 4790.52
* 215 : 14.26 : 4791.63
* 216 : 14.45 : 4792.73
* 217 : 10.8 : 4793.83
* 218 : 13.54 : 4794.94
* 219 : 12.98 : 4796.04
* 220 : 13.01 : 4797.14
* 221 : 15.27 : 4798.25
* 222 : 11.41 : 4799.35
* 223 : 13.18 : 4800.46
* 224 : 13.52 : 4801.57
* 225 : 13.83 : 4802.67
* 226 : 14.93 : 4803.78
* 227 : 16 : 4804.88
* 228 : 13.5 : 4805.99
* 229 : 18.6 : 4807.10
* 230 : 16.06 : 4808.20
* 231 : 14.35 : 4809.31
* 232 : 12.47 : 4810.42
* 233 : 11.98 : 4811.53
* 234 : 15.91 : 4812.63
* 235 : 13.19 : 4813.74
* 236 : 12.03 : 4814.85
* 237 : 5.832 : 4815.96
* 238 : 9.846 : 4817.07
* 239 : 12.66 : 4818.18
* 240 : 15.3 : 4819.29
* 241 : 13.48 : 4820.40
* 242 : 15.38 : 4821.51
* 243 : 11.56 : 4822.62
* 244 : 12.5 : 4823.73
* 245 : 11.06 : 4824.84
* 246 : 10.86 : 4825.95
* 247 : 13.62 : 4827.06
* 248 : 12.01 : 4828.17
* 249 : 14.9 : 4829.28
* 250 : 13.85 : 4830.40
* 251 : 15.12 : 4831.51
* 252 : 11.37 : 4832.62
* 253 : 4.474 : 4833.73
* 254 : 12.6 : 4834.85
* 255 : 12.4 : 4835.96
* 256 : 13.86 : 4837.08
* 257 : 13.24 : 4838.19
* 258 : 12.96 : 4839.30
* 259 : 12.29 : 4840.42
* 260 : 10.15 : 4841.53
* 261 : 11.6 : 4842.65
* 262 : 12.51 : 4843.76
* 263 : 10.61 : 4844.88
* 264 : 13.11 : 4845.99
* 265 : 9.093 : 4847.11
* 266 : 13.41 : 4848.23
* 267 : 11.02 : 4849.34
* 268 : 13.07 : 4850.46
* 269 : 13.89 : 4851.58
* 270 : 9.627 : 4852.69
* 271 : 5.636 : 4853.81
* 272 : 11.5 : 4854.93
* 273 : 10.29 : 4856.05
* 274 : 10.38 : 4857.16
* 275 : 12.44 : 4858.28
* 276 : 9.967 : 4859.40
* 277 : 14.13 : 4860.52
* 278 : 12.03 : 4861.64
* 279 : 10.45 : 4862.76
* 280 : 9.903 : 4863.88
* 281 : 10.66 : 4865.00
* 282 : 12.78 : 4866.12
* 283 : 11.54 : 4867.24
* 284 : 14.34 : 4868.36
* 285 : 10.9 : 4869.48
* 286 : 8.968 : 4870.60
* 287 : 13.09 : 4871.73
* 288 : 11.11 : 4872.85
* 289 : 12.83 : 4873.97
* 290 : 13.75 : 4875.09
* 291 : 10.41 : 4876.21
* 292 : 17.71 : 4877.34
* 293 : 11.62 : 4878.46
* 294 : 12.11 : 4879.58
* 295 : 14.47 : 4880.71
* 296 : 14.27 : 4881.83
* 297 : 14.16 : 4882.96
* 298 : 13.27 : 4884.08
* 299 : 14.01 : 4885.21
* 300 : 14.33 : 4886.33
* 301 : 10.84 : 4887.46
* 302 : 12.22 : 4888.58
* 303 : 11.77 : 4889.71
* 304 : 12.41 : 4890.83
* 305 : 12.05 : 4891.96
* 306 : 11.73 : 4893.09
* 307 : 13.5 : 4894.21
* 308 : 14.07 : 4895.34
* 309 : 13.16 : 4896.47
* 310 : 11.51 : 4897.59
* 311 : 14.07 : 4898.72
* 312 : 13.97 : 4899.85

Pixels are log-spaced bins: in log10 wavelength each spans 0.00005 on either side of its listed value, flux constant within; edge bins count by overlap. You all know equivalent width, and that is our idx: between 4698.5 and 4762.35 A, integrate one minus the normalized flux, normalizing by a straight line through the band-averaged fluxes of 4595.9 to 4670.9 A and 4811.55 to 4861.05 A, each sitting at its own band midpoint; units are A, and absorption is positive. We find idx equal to 2.28 A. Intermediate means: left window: 13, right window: 11.9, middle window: 12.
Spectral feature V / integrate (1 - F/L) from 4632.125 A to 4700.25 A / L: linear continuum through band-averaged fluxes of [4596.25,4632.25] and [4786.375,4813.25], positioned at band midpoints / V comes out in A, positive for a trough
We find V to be 4.8 A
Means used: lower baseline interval 13.3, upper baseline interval 14.1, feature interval 12.6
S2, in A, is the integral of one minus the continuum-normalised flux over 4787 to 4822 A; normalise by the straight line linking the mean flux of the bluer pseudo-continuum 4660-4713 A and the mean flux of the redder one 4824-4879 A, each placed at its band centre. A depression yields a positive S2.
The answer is -4.9 A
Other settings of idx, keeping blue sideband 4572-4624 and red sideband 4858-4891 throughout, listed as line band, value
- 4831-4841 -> 0.4 A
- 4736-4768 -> 1.1 A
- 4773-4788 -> 0.1 A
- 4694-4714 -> 1.2 A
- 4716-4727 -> -0.6 A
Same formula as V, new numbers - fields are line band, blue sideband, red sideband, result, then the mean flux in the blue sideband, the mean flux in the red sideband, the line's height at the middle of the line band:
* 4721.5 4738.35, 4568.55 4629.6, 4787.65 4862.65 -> 0.3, 12.7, 12.6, 12.6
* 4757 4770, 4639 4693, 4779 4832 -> 0.9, 12.6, 13.1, 12.9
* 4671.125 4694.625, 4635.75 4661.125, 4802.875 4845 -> 0.5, 12.8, 12.8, 12.8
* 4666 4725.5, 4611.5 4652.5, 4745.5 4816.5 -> 2.5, 13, 12.9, 12.9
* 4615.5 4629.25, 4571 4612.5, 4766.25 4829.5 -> -1.1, 12.4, 13.2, 12.5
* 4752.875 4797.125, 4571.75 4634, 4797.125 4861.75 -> -0.6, 12.6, 12.4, 12.5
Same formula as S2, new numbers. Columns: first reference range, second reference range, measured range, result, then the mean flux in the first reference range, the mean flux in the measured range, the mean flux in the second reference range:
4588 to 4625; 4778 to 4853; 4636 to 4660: 0.6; 13.2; 12.8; 12.7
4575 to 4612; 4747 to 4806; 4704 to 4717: 0.7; 12.4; 11.9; 12.8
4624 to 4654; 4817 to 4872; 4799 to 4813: -2.7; 12.5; 14.3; 11.9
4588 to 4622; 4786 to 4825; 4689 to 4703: 1.2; 13.2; 12.2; 13.5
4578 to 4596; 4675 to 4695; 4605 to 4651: -4.1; 11.5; 13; 12.6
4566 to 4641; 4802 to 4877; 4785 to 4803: -1.2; 12.8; 13.2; 12.2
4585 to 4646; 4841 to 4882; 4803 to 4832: -3.4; 12.8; 13.3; 11.7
